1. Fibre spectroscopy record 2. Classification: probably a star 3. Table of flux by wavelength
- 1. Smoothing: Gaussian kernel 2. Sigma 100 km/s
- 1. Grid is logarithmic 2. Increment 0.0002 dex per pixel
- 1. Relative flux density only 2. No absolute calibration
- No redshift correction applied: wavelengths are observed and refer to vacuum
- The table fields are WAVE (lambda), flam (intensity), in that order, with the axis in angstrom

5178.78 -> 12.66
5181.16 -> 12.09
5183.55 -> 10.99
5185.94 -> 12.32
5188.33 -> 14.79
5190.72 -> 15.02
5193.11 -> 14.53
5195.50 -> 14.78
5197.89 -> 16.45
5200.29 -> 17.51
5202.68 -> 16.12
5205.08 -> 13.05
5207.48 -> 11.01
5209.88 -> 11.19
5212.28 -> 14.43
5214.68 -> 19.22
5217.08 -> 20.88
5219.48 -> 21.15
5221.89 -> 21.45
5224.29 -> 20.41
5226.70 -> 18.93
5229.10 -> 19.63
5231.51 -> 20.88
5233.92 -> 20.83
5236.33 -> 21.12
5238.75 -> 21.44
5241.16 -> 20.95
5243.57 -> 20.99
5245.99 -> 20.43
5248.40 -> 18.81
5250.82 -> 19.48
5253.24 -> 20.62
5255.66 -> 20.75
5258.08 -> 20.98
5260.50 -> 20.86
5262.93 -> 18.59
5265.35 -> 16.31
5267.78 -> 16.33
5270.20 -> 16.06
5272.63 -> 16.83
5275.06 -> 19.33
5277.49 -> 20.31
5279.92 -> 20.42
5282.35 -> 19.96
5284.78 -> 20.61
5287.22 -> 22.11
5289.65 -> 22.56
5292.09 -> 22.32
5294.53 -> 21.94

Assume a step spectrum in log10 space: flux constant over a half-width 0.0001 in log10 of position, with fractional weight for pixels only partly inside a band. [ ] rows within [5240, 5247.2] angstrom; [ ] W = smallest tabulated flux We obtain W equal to 20.43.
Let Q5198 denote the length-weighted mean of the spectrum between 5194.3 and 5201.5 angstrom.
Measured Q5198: 16.3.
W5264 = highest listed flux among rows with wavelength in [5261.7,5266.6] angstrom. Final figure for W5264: 18.59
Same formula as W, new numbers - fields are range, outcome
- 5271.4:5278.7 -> 16.83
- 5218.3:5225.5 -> 20.41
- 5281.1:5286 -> 19.96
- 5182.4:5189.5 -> 10.99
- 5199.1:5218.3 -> 11.01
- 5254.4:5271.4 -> 16.06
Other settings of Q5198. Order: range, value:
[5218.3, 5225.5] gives 21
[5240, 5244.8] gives 21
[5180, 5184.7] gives 11.5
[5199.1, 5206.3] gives 15.5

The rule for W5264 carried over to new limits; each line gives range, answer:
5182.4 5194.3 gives 15.02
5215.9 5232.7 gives 21.45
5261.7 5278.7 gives 20.31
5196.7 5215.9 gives 19.22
